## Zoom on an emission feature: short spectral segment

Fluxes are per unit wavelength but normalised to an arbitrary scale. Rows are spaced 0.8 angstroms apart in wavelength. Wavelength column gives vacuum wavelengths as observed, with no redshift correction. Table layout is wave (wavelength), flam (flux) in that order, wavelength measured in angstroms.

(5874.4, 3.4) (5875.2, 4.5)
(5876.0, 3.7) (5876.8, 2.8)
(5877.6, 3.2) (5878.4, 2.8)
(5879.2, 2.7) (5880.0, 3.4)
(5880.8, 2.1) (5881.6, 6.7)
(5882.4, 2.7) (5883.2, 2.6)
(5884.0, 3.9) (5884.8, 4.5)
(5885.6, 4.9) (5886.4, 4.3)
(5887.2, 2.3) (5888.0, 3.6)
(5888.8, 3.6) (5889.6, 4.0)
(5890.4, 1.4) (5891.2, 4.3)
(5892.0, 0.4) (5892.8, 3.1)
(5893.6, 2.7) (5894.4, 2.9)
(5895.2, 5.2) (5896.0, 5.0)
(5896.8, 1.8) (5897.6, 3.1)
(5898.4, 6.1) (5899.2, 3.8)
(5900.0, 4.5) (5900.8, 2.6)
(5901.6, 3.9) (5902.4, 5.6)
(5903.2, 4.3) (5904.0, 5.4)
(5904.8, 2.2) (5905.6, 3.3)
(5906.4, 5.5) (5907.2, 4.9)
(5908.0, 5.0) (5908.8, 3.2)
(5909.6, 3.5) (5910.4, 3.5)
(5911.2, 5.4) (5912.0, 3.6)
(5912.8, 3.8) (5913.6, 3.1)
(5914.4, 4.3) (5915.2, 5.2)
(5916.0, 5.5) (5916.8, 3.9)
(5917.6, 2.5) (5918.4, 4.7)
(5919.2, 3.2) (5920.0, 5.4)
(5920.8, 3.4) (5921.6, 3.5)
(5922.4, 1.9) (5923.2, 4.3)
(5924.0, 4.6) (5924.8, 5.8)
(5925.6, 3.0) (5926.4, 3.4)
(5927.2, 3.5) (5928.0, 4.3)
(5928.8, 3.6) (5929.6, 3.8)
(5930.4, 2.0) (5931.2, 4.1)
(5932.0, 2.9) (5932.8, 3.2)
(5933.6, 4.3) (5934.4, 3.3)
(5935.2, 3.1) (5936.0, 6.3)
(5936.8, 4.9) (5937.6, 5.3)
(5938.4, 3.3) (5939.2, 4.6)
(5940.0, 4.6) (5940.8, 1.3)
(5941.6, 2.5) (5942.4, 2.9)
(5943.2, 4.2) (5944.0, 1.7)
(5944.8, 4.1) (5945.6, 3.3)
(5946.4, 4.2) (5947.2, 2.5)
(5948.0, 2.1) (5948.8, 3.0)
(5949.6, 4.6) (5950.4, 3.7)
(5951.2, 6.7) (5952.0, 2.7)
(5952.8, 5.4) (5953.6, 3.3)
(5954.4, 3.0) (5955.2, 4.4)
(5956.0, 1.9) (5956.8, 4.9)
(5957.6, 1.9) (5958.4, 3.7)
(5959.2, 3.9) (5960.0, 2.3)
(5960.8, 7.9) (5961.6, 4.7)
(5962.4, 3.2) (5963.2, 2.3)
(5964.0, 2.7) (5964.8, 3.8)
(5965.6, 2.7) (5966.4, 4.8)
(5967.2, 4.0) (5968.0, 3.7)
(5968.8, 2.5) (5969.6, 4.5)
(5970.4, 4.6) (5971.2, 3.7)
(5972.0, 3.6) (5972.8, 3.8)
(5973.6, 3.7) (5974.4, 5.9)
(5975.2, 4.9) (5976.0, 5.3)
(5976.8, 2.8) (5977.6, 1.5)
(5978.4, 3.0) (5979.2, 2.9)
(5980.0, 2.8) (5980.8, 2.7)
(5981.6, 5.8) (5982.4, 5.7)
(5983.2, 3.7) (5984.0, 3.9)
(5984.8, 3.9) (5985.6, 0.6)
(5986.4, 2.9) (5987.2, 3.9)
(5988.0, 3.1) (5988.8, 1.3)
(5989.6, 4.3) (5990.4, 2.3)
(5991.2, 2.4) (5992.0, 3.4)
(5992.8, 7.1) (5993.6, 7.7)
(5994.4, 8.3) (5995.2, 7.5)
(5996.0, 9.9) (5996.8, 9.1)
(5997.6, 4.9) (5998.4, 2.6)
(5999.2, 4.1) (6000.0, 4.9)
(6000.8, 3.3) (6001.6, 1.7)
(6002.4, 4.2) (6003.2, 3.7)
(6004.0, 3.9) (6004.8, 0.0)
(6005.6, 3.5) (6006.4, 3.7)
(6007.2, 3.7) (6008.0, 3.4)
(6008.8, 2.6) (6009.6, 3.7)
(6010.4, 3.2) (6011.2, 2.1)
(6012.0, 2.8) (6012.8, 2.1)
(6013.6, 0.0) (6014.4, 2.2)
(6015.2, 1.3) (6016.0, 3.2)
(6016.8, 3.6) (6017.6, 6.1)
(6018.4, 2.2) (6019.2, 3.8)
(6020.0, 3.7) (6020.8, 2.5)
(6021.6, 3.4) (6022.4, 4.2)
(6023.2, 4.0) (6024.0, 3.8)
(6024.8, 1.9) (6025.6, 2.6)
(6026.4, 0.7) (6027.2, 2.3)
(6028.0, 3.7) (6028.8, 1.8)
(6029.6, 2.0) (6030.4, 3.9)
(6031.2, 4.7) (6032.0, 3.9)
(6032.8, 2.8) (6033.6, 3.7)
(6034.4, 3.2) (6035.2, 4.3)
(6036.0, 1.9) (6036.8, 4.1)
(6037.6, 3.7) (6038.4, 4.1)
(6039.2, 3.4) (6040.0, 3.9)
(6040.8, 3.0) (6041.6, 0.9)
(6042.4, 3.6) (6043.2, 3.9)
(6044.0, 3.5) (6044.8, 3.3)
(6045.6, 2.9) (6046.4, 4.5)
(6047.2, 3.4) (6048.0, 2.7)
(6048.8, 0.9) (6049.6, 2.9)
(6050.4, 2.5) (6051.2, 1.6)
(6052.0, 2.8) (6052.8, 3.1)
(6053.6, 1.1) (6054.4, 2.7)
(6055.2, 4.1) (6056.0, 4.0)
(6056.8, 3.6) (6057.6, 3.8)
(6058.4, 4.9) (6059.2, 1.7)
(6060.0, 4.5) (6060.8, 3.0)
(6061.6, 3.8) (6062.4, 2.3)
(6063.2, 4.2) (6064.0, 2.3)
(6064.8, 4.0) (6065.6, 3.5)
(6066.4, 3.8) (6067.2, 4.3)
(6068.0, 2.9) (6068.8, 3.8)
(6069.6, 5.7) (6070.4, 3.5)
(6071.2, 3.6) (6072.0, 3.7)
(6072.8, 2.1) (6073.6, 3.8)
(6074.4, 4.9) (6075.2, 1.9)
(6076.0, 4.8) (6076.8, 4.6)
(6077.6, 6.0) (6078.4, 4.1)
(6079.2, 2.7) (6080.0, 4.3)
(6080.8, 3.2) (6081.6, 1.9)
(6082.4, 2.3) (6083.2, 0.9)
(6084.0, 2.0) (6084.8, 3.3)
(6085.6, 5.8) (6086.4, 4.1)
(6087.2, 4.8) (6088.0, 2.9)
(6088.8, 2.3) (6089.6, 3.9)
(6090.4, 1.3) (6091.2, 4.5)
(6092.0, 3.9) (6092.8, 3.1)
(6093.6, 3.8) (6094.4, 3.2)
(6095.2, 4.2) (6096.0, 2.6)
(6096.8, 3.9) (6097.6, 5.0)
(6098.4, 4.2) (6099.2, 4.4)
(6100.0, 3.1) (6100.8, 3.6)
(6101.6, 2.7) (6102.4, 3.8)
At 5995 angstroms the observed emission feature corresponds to [O III] 5007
